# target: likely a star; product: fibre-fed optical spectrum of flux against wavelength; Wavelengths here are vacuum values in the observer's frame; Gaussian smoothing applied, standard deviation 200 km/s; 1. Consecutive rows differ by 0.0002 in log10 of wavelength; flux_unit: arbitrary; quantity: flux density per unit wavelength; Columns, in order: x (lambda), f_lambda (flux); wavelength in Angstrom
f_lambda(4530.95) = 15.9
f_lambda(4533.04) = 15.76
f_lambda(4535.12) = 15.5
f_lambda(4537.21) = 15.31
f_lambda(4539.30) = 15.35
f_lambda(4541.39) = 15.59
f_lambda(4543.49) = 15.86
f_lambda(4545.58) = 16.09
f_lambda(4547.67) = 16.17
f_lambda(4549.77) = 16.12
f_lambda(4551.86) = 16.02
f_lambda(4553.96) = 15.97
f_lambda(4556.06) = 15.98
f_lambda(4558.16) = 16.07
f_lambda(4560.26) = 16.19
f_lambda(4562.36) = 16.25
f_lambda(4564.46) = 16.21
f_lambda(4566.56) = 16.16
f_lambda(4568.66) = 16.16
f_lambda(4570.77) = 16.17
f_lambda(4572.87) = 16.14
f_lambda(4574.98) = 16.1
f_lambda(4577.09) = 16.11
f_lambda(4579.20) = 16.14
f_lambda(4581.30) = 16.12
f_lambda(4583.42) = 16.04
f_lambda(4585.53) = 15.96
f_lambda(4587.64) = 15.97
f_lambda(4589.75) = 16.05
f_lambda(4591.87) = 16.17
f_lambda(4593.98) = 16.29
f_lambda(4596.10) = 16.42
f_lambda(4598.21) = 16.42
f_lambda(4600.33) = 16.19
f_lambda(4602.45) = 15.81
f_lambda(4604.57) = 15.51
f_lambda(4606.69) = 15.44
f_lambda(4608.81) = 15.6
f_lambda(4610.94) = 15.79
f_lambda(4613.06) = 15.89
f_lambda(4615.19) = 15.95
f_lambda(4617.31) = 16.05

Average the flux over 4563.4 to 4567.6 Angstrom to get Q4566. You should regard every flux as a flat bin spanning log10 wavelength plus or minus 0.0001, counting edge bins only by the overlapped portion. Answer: 16.2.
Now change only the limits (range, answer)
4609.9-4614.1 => 15.9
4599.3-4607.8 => 15.7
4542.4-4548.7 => 16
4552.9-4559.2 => 16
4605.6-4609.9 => 15.5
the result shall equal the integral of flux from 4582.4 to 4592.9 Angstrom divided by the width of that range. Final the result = 16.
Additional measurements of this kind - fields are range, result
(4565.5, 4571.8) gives 16.2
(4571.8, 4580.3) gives 16.1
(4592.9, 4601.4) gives 16.3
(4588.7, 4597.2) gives 16.2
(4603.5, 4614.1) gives 15.6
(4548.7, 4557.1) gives 16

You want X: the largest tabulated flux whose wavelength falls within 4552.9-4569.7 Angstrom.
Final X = 16.25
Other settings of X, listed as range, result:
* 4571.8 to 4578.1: 16.14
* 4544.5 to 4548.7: 16.17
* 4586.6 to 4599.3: 16.42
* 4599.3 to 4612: 16.19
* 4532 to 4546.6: 16.09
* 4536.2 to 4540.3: 15.35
